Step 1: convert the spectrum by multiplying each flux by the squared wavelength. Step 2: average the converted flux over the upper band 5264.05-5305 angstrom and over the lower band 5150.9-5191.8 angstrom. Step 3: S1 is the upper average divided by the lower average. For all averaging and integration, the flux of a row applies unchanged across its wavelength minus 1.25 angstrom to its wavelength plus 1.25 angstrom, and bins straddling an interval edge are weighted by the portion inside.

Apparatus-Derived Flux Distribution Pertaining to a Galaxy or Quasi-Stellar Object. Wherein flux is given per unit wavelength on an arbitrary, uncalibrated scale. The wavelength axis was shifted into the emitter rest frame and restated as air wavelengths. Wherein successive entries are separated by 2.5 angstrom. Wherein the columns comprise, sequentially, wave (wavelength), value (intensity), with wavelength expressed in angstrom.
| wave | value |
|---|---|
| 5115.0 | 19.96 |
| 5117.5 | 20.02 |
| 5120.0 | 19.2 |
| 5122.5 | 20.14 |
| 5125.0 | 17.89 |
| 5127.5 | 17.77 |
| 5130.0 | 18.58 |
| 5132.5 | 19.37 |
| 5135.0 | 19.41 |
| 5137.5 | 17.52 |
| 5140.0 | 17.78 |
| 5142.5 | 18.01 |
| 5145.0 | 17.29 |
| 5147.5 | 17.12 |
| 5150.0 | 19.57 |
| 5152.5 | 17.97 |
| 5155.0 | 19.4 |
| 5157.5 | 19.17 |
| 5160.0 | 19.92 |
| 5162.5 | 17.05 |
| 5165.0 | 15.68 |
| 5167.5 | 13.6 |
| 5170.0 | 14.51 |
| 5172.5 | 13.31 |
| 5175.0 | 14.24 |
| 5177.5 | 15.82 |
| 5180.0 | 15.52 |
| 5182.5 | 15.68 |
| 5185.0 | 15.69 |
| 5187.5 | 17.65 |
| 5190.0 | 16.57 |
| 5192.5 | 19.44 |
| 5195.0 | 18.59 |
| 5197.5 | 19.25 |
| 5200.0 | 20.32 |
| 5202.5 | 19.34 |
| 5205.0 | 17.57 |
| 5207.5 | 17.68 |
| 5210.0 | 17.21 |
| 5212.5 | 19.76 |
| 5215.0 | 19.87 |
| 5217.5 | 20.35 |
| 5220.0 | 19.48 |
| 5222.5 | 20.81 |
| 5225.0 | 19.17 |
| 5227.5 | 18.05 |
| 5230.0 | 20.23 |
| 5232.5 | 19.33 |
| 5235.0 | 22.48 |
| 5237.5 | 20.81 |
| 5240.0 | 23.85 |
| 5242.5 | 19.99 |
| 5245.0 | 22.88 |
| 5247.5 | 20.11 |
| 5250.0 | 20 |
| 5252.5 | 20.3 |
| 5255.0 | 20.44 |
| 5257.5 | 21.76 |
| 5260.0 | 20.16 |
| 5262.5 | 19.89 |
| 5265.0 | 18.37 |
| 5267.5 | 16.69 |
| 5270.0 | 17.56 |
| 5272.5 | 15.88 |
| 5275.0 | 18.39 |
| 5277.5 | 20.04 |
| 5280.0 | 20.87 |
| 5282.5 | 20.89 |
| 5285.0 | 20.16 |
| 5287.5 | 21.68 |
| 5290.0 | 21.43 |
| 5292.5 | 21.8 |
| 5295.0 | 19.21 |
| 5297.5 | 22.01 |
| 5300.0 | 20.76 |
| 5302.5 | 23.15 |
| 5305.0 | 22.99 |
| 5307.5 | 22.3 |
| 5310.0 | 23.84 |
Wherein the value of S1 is 1.27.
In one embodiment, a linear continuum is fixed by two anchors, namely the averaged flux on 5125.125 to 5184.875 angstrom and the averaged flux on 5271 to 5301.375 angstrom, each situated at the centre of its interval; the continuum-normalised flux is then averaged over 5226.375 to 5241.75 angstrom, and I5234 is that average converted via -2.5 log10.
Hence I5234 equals -0.10 mag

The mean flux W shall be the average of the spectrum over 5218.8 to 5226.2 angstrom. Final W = 19.8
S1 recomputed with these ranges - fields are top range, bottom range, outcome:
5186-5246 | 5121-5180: 1.15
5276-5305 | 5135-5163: 1.22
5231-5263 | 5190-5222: 1.12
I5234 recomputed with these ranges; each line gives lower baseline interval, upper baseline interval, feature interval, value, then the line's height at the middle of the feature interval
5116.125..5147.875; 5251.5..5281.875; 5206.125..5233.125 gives -0.016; 19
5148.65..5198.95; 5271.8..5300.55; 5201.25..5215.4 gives -0.030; 18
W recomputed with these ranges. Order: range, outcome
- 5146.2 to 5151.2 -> 18.3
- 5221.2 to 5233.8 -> 19.5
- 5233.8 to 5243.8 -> 21.8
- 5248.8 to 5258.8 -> 20.6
